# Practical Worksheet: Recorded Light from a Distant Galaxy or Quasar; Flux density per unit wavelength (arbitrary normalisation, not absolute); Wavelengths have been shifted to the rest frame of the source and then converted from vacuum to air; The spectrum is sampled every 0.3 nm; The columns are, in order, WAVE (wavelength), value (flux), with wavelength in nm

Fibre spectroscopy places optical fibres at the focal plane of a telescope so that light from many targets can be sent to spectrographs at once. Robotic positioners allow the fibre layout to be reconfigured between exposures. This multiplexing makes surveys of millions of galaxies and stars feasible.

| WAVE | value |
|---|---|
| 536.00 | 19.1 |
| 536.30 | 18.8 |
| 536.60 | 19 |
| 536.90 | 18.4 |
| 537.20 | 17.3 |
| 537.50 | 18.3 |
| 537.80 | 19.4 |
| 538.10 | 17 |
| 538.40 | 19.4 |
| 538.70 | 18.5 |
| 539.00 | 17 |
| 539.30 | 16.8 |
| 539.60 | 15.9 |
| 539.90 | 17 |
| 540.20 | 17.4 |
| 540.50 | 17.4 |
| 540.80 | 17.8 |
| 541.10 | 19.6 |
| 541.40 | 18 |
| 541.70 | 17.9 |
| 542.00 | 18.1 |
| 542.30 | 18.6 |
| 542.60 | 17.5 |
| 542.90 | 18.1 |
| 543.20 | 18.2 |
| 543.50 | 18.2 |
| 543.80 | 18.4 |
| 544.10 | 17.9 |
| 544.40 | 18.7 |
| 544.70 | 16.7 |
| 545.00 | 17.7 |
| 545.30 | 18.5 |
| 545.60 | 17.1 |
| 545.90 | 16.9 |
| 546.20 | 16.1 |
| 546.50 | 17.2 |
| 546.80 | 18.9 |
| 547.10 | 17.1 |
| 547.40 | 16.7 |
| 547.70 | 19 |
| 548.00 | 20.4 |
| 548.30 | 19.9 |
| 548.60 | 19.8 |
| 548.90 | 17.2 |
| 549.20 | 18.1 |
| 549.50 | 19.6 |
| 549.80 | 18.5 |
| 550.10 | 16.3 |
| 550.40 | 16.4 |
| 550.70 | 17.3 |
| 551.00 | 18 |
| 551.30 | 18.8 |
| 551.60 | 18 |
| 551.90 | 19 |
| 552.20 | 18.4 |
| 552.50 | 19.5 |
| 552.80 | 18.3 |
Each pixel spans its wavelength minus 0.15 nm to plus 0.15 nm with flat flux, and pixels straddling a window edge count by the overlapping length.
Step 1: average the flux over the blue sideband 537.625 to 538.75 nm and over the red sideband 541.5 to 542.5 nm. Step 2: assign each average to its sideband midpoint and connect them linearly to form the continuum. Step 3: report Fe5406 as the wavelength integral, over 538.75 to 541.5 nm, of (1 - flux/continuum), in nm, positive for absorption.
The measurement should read 0.13 nm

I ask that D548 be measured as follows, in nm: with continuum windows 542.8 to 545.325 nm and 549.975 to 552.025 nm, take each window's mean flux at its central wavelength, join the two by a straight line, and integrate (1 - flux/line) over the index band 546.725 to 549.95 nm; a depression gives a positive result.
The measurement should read -0.15 nm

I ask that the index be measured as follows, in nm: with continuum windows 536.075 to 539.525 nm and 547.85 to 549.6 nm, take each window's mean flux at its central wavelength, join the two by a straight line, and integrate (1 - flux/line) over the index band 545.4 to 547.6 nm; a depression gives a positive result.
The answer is 0.20 nm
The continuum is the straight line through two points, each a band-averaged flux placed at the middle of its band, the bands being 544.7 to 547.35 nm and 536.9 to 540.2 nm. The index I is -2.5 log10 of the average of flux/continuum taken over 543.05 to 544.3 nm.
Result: -0.044 mag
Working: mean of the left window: 17.7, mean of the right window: 17.4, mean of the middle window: 18.2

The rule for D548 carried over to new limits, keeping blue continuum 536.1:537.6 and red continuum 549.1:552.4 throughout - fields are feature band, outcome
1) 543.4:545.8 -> 0.04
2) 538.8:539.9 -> 0.10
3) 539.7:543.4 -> 0.07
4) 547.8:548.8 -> -0.10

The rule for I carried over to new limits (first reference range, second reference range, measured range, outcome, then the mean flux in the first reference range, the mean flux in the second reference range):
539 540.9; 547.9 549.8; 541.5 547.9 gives 0.018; 17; 19.1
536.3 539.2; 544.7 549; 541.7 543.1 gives 0.004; 18.3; 18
